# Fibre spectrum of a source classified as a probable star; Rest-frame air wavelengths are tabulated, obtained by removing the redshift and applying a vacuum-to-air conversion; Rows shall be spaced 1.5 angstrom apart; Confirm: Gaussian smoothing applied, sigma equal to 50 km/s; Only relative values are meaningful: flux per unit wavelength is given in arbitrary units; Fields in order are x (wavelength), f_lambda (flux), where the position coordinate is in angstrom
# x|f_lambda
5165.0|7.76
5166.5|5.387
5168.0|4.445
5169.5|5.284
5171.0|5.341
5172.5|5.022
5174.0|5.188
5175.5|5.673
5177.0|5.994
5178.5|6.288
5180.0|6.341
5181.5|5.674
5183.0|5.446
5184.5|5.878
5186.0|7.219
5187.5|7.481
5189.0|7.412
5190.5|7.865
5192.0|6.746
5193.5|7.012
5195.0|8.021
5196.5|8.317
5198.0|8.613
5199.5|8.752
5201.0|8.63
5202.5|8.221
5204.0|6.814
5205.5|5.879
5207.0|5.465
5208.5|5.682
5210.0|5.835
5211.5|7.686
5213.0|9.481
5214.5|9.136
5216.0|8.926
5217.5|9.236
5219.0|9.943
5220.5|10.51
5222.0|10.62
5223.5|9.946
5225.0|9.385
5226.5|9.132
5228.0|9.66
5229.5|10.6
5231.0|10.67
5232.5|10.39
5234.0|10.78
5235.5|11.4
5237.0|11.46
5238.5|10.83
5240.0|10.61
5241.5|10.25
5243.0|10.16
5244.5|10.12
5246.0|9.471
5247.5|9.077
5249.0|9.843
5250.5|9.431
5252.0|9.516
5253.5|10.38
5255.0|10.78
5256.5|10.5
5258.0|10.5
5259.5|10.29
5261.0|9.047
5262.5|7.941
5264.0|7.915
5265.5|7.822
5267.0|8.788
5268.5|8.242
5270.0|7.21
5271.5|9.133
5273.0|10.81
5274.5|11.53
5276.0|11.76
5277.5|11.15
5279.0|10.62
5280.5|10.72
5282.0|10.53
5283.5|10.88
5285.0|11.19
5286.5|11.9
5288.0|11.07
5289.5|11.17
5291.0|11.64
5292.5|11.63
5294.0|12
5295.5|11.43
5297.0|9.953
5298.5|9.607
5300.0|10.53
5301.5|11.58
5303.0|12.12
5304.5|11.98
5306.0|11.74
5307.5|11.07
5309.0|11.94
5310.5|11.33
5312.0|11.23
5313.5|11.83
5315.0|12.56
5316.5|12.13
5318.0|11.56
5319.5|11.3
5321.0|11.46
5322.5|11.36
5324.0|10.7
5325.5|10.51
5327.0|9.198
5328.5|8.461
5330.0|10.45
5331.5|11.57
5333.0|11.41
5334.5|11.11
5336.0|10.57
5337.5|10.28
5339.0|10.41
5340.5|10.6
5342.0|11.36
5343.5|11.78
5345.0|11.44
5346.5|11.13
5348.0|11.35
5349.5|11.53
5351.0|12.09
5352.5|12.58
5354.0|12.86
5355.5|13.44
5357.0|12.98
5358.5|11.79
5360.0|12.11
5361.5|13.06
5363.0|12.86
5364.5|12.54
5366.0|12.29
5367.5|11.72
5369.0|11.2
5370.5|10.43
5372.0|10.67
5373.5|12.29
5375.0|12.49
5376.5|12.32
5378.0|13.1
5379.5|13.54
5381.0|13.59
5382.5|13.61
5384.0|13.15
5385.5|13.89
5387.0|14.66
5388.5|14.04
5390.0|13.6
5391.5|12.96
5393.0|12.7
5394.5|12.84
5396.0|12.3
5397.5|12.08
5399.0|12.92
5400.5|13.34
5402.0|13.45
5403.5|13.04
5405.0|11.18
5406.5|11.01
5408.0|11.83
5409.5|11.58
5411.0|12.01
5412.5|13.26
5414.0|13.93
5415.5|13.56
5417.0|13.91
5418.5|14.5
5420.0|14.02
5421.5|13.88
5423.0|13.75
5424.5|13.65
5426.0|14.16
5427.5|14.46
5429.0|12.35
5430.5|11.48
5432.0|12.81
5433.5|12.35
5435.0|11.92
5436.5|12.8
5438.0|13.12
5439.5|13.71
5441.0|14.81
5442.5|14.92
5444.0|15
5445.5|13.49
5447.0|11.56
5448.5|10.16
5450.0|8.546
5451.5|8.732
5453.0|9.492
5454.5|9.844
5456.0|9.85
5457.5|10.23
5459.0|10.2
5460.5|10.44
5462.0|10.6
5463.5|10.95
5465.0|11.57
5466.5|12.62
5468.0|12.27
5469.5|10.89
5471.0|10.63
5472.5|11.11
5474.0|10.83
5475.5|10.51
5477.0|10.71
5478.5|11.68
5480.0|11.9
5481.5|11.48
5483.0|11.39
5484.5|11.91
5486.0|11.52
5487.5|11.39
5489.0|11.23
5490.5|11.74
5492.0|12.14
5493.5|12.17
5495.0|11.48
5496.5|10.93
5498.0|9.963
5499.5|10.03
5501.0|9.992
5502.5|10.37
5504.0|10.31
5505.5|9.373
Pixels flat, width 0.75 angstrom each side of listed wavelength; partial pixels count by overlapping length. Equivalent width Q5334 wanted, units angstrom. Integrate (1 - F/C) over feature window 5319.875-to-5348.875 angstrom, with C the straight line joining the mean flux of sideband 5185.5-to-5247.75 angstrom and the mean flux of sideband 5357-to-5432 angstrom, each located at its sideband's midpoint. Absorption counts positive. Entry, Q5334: 1.8 angstrom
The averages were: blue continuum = 8.9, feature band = 10.8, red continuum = 12.8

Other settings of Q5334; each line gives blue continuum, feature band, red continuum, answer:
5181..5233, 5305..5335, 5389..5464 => -2.4 angstrom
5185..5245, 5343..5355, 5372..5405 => 0.2 angstrom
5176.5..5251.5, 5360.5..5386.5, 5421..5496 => -4.5 angstrom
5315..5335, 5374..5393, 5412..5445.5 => -1.5 angstrom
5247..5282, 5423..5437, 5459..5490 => -2.6 angstrom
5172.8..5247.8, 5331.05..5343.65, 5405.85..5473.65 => -0.6 angstrom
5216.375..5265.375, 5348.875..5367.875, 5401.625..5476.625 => -2.1 angstrom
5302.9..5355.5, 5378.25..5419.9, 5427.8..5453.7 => -4.1 angstrom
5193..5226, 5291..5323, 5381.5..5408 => -2.1 angstrom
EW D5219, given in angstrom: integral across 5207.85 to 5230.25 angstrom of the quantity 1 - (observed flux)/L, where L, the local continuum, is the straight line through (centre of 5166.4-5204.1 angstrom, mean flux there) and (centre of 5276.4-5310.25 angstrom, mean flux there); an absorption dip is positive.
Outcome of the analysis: -2.6 angstrom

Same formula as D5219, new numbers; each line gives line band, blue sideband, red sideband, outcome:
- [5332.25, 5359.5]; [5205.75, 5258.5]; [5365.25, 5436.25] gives 0.46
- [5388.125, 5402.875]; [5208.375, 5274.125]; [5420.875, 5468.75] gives -2.00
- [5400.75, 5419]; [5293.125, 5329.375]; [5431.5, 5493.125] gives -2.18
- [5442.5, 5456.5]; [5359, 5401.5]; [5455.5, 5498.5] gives 0.80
